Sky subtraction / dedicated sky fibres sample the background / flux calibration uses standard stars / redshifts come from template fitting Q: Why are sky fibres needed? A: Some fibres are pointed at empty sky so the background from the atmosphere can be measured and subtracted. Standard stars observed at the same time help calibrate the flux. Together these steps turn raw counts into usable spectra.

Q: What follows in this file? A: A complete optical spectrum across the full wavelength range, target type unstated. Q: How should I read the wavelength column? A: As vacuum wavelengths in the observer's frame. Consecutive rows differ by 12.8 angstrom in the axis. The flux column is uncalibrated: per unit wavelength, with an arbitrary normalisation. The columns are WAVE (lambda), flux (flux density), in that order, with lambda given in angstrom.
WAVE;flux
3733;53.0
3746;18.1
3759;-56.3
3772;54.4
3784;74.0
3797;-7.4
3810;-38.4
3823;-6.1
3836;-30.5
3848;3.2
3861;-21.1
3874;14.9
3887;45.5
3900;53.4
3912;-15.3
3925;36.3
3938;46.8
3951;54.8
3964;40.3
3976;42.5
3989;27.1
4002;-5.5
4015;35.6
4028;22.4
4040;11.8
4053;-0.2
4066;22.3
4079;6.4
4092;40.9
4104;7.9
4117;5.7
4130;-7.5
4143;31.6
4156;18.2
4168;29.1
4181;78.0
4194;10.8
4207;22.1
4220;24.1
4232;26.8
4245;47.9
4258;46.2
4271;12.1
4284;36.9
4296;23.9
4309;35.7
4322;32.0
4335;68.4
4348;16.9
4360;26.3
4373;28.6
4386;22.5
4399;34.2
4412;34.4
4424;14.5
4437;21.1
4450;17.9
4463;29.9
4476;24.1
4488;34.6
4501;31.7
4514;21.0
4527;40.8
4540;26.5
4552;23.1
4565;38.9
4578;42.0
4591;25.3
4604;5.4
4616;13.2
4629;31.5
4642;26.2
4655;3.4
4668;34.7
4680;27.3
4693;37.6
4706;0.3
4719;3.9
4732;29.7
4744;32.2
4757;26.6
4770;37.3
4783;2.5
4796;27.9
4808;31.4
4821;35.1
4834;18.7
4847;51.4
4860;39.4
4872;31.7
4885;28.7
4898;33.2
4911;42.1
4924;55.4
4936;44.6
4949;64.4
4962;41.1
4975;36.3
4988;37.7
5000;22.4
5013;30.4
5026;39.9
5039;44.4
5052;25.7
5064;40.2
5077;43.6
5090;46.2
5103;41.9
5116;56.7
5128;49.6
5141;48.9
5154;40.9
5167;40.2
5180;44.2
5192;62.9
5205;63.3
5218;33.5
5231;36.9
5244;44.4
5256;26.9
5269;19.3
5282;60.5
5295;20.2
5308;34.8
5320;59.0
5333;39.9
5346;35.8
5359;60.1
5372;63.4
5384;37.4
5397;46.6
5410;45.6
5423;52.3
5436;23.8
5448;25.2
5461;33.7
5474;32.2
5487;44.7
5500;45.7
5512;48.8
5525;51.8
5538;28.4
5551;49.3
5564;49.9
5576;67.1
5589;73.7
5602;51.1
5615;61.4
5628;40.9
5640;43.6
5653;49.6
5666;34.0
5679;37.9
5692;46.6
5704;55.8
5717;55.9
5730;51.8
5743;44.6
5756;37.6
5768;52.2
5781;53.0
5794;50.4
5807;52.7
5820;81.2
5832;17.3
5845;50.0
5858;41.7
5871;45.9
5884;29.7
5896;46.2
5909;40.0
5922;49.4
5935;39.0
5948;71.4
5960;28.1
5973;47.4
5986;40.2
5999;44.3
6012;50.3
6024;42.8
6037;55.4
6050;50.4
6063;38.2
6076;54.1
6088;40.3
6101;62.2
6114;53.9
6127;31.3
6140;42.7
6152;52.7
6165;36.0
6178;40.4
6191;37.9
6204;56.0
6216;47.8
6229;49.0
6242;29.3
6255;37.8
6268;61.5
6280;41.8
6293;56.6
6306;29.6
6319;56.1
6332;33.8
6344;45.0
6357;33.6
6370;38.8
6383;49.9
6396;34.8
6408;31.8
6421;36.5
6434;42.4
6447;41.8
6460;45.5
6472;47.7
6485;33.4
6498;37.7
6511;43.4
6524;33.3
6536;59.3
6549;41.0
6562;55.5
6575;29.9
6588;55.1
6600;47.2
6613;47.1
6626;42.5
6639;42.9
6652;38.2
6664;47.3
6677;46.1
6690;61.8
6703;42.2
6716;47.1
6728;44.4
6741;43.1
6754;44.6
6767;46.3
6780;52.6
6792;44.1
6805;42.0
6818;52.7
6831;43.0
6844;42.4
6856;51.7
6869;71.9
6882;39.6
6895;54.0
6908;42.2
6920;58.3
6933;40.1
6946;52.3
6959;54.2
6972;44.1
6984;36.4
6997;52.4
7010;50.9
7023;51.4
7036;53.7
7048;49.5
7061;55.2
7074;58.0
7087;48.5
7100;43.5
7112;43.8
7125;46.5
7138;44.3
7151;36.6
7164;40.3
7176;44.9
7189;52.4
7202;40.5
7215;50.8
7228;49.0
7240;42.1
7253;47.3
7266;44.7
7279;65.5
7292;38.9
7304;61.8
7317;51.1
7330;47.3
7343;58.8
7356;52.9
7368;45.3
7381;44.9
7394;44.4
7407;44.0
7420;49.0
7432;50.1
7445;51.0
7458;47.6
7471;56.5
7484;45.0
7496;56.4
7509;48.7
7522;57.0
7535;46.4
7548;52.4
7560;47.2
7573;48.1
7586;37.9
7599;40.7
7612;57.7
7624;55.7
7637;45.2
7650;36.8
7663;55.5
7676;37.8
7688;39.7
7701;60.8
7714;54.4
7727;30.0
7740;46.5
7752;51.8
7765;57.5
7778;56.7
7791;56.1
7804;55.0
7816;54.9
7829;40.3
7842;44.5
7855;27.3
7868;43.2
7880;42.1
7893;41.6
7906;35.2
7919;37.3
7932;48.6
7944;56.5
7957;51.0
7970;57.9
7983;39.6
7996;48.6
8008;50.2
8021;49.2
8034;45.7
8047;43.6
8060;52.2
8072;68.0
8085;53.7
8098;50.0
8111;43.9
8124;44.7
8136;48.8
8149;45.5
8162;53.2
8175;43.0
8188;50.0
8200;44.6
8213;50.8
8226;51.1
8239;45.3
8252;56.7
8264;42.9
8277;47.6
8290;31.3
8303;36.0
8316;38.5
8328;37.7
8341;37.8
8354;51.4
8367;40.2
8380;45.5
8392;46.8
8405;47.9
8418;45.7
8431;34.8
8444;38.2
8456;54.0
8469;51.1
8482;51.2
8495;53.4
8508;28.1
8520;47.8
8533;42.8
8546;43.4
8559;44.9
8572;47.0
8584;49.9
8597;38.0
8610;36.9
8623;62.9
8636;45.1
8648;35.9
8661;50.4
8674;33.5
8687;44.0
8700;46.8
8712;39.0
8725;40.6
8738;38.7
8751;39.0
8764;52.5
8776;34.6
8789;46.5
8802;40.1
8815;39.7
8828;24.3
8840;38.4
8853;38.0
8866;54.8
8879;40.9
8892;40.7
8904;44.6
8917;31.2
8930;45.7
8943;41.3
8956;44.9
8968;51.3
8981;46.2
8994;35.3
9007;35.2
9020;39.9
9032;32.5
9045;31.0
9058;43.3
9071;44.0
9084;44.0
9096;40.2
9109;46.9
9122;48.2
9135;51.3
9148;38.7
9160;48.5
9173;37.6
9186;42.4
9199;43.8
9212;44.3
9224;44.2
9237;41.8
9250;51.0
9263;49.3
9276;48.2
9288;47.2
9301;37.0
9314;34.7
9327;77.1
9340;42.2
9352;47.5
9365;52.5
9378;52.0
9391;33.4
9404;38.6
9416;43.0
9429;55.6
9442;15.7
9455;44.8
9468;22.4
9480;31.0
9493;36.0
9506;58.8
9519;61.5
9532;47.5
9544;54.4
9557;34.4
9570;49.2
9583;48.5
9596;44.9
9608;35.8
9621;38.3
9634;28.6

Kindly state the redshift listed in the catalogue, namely 0.229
